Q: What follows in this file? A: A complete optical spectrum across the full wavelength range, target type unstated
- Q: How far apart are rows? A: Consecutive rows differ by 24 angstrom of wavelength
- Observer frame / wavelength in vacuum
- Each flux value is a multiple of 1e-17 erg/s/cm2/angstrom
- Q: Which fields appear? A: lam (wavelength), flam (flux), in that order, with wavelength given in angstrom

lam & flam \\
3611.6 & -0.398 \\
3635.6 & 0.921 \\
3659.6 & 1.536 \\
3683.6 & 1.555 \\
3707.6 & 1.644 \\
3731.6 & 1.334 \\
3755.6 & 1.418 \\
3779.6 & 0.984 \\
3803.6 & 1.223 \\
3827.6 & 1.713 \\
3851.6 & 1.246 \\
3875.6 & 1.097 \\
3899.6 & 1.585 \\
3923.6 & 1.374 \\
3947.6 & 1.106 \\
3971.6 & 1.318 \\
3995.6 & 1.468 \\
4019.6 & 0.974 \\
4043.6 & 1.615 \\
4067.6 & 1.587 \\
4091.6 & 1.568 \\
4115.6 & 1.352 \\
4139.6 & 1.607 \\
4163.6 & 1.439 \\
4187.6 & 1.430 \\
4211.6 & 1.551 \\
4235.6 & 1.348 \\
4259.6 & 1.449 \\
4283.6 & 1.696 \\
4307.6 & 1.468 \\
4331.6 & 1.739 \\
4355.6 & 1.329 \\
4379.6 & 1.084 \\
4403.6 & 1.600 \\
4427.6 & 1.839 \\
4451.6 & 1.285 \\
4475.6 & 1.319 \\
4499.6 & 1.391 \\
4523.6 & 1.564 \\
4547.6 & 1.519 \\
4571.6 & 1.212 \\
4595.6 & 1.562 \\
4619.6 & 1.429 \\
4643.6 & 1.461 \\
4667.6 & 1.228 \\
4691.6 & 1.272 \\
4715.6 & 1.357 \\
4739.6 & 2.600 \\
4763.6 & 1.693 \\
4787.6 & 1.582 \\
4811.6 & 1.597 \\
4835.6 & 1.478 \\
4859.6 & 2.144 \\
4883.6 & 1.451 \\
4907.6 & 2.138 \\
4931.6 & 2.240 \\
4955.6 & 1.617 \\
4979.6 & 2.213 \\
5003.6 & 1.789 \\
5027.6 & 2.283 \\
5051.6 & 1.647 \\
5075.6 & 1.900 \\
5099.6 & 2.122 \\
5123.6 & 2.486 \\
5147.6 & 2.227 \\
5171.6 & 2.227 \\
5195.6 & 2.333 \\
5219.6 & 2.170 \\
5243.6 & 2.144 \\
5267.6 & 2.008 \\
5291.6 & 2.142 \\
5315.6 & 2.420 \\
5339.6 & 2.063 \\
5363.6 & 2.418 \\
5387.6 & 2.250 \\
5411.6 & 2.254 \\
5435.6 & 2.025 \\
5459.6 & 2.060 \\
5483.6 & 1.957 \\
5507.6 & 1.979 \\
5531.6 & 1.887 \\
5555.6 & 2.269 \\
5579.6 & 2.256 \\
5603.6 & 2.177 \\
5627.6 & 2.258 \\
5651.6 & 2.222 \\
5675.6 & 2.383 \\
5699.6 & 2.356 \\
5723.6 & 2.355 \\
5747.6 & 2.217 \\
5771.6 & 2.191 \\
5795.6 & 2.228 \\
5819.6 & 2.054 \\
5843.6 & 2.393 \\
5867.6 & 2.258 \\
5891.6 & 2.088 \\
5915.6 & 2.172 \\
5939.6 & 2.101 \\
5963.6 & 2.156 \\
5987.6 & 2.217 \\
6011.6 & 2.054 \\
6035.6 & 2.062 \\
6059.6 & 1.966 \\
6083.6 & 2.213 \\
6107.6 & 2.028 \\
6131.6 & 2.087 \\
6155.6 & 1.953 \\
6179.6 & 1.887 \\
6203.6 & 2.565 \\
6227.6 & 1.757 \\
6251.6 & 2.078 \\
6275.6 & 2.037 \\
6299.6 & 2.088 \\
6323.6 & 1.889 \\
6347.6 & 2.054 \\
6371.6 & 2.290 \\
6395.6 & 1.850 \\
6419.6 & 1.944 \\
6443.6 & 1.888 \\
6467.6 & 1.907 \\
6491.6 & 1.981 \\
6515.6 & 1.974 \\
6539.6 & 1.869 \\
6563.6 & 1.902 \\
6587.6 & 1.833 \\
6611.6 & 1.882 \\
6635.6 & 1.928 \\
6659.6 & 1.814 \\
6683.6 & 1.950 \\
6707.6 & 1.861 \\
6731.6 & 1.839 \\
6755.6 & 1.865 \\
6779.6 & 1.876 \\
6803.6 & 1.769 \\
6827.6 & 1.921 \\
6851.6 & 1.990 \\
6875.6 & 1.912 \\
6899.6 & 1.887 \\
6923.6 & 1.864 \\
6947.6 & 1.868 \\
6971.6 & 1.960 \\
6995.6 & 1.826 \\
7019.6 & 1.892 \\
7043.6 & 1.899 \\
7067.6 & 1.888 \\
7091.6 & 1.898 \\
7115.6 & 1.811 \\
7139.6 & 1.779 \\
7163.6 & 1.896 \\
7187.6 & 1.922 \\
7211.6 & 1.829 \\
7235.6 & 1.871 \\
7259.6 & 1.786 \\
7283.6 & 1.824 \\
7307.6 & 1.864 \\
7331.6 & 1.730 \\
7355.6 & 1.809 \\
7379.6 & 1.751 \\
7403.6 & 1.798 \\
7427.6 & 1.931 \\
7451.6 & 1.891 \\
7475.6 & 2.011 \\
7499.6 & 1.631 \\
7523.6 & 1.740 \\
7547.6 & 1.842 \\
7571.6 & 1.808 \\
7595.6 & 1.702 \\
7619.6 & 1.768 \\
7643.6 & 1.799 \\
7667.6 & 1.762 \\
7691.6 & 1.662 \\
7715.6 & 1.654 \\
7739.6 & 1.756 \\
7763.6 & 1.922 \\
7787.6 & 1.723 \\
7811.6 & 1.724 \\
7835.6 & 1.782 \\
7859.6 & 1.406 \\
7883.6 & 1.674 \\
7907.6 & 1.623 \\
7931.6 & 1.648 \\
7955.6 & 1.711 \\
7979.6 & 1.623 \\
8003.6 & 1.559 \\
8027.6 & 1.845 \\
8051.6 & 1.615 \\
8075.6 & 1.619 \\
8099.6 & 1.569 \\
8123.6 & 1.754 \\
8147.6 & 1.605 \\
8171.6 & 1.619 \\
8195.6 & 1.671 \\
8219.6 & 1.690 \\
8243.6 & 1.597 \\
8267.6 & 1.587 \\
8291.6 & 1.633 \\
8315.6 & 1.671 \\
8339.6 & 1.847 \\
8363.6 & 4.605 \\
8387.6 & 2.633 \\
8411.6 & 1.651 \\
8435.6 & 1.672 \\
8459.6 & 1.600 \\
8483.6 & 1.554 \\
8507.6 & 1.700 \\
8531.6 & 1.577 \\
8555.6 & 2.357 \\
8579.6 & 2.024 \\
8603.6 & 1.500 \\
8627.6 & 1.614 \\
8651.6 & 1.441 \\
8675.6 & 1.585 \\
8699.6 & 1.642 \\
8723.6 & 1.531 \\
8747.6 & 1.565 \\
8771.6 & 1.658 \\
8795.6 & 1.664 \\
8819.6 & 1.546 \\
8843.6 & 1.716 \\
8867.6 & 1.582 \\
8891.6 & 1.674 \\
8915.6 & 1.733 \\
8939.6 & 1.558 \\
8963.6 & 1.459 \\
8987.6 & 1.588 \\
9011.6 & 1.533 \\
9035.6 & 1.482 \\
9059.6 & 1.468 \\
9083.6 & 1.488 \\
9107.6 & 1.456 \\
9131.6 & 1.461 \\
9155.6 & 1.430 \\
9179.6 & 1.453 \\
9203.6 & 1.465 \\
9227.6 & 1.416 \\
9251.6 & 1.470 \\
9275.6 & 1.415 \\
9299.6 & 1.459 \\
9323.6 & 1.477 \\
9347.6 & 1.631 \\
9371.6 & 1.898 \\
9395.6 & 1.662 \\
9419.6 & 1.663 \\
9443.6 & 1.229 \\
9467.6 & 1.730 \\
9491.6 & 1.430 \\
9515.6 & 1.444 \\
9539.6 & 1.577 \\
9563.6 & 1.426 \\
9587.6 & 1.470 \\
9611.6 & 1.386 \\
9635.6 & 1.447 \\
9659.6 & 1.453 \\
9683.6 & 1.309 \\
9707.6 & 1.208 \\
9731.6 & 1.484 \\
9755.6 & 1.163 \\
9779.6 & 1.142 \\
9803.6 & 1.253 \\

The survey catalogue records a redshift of 0.27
